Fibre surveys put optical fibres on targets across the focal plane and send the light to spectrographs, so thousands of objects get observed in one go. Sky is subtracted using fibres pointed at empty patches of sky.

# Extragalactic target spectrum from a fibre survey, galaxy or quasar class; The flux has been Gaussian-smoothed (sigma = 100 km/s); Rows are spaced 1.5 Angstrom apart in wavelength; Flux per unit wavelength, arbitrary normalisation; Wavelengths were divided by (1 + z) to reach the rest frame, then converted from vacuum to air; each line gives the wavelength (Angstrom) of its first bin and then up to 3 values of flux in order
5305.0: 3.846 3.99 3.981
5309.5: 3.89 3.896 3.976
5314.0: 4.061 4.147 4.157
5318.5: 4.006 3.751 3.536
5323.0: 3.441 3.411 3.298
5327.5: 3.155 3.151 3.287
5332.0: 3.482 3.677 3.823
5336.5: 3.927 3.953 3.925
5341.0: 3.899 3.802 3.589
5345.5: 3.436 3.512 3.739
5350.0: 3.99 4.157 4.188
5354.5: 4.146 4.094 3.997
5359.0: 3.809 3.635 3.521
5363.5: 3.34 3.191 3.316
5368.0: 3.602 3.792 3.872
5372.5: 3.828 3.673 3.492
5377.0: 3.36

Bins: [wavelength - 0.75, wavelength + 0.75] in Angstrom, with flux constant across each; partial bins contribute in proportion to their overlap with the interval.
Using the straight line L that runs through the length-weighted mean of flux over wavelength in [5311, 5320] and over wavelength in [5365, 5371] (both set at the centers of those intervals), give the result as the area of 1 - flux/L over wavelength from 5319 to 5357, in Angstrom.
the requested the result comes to 1.20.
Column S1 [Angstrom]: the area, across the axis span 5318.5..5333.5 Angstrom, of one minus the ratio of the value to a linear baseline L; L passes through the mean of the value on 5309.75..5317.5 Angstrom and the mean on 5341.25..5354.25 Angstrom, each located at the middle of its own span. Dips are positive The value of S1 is 1.98 Angstrom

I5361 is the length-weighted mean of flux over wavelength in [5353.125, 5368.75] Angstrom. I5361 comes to 3.69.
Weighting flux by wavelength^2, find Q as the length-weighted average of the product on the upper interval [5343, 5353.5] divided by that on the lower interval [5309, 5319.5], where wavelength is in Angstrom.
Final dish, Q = 0.96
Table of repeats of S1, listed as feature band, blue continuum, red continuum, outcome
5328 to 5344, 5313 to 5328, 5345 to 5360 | 0.5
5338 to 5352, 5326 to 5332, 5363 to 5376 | -1.7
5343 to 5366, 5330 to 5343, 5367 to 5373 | 0.0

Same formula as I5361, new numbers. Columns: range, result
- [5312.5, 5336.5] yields 3.65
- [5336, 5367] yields 3.77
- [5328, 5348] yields 3.65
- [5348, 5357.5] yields 4.06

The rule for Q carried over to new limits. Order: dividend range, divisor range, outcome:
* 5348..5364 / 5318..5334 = 1.14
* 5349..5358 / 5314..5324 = 1.08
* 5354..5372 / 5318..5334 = 1.08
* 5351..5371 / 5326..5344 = 1.04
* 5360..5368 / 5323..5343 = 0.96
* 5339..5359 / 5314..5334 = 1.09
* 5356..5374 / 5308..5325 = 0.96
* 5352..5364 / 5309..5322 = 0.99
